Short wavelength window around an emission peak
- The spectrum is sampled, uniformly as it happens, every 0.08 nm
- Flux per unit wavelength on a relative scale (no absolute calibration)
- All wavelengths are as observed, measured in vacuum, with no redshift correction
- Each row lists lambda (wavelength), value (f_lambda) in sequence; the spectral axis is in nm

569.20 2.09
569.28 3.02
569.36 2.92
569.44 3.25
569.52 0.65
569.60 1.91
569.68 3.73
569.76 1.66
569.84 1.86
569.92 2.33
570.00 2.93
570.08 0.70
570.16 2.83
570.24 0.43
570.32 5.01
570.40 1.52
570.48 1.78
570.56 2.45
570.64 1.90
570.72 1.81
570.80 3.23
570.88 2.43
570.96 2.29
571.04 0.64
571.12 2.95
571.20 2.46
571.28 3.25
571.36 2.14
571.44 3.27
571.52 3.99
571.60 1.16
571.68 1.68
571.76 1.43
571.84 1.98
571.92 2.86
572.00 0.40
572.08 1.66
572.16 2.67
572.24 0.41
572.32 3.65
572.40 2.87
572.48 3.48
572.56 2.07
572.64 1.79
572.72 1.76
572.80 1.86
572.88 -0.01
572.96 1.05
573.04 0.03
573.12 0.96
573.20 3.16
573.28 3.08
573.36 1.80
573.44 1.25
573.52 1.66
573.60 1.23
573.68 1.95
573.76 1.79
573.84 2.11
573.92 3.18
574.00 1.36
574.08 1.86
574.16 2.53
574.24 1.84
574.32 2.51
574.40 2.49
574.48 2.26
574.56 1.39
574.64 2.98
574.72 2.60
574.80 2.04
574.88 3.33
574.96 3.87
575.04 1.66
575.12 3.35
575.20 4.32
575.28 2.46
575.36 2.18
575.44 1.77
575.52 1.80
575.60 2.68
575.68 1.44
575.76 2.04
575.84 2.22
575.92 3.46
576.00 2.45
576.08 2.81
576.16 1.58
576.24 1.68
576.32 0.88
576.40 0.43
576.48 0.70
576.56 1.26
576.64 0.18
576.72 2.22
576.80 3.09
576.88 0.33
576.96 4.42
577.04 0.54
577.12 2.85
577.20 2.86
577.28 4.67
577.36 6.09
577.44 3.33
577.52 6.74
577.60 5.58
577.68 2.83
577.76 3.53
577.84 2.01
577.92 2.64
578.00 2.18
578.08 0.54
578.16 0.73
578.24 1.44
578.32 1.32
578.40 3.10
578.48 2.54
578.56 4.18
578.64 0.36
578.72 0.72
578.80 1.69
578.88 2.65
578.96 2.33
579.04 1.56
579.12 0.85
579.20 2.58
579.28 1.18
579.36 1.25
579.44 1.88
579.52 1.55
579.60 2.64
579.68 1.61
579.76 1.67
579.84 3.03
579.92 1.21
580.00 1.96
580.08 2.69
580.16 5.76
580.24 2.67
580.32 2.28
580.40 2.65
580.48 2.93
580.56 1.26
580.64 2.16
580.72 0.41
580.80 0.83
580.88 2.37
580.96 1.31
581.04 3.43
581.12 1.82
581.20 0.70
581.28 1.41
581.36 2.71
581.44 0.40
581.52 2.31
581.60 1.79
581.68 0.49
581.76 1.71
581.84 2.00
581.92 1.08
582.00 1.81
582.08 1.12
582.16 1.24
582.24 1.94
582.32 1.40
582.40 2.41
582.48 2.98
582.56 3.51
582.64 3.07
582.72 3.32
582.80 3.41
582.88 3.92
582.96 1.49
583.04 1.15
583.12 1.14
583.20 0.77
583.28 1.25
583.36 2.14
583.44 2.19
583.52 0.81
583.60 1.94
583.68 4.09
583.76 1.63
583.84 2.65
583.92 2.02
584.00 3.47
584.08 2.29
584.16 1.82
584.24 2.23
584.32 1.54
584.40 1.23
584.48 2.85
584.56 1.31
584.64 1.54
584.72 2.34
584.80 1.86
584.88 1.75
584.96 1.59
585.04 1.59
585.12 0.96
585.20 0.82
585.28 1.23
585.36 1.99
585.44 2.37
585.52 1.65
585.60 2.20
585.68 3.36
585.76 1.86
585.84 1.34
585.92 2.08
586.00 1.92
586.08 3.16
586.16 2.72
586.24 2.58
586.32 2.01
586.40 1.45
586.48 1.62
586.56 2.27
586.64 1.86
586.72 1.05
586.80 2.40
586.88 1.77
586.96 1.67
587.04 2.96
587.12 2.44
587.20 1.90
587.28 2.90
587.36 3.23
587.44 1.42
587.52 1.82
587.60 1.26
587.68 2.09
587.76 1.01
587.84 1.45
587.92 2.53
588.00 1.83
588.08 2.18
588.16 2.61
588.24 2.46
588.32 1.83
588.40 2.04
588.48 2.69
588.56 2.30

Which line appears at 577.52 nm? H-beta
